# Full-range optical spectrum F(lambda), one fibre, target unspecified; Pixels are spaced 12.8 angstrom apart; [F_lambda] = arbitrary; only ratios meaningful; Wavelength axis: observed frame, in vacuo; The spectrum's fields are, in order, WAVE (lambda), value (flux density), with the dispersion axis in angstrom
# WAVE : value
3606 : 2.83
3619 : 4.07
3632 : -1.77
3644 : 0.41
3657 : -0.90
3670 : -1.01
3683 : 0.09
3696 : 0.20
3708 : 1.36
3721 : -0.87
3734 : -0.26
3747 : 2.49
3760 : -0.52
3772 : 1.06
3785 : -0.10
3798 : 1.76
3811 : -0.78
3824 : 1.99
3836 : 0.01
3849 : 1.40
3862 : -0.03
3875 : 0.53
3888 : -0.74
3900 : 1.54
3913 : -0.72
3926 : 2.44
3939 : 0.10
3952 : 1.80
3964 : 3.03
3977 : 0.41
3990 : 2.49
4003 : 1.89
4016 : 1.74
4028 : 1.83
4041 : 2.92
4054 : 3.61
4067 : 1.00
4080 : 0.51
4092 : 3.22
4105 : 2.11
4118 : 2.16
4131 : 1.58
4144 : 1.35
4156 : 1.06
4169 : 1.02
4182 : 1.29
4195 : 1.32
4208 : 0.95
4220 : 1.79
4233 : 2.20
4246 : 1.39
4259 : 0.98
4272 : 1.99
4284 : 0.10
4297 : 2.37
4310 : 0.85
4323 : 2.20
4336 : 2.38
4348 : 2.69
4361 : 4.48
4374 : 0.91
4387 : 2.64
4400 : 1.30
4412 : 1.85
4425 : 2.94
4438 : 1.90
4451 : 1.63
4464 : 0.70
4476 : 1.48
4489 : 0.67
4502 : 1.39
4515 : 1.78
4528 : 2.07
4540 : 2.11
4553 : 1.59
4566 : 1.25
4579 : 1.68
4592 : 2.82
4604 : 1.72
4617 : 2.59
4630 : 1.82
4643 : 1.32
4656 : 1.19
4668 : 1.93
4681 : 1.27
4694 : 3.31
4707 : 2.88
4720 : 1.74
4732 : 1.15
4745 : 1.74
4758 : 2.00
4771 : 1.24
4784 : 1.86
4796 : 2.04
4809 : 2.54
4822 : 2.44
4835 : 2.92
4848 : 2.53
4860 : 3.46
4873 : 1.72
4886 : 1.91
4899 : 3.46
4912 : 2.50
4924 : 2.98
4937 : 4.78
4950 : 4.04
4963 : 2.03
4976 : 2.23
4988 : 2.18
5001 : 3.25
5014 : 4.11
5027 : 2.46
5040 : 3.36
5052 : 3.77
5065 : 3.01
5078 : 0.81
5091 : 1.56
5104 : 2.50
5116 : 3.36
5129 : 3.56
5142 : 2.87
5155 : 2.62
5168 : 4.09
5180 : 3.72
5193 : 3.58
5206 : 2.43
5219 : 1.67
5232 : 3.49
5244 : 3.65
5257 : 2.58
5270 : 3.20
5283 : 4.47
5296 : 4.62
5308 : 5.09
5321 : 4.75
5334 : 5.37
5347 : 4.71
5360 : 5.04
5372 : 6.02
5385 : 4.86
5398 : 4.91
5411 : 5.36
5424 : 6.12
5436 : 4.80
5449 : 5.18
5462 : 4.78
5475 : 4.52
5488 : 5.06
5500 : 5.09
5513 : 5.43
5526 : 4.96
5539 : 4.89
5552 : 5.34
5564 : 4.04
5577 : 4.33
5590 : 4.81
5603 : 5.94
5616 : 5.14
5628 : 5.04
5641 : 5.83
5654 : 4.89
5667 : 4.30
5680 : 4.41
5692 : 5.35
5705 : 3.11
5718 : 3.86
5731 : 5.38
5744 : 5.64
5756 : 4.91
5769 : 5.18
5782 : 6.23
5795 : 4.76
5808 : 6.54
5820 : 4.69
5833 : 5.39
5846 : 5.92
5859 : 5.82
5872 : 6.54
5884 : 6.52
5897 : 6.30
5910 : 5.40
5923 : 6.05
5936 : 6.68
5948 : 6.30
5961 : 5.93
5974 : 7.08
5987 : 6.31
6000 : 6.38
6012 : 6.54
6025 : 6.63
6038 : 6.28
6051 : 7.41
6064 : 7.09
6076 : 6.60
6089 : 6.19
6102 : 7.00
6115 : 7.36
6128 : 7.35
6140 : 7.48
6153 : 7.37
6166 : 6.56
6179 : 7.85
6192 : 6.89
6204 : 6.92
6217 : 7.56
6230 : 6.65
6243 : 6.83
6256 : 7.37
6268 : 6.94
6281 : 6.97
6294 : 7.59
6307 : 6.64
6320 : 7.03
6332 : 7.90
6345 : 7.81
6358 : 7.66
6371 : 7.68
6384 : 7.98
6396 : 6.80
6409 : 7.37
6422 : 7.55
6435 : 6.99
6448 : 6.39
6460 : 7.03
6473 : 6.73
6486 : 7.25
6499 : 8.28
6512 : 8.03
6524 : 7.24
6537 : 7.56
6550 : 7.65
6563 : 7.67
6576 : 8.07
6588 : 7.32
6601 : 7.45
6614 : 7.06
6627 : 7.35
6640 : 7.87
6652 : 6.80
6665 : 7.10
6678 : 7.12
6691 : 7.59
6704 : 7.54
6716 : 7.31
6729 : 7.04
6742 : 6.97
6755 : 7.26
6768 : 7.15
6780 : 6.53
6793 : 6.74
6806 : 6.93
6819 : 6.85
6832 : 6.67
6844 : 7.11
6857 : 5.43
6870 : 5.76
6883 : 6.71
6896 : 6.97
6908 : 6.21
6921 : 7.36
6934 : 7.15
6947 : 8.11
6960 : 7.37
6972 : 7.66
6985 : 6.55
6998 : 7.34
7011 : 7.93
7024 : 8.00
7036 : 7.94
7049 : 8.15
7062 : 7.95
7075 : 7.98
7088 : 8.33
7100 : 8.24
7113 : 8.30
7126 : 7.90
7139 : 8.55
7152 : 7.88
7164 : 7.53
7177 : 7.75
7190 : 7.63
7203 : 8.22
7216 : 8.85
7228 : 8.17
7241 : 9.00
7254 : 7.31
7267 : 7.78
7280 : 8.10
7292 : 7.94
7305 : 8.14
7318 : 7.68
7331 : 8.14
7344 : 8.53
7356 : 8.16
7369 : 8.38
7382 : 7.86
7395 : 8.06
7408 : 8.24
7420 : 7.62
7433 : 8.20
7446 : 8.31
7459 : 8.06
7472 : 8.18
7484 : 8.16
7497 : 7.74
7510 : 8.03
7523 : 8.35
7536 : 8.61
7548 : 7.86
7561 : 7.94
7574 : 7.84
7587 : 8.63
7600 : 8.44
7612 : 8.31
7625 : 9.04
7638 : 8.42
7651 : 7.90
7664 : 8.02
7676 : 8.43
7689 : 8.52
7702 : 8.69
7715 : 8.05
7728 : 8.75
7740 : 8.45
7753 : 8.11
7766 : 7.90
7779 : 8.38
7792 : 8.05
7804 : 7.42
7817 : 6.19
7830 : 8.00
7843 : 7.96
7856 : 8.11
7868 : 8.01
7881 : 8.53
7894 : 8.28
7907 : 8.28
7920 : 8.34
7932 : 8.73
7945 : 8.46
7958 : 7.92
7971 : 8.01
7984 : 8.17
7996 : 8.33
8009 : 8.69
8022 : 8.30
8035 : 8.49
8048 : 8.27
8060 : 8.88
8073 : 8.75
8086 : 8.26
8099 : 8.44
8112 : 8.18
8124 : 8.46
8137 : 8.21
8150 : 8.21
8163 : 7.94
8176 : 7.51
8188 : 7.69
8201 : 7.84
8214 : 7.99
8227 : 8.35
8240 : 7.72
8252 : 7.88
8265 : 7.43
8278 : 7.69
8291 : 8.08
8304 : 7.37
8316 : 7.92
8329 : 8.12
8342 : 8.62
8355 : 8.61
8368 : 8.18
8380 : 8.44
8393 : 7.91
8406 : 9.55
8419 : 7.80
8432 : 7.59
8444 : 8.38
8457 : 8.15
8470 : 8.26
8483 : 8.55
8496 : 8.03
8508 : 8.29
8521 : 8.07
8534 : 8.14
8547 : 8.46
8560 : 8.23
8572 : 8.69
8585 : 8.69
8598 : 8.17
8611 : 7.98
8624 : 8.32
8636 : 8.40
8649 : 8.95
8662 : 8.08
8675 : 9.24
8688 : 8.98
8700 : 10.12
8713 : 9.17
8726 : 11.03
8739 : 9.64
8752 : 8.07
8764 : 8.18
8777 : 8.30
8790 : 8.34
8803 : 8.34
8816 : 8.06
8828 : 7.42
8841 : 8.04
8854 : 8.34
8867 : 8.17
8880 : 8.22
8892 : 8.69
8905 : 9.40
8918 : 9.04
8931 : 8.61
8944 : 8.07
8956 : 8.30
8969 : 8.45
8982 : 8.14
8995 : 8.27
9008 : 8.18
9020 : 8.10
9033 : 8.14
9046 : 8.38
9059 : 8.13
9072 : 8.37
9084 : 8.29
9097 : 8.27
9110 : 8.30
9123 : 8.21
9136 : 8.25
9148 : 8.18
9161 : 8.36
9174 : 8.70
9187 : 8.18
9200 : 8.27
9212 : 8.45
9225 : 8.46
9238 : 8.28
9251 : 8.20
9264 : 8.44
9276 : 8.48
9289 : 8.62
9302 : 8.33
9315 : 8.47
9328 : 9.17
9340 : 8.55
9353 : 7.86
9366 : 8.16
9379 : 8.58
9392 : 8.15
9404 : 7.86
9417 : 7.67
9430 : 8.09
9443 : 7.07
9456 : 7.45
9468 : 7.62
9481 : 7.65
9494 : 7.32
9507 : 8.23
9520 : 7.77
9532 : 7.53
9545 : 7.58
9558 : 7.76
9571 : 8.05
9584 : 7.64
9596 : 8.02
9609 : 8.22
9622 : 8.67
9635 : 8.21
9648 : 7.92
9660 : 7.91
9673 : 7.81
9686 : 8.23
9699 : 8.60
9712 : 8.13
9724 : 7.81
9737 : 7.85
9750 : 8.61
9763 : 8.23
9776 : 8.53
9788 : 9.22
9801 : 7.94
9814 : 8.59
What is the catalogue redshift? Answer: 0.33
